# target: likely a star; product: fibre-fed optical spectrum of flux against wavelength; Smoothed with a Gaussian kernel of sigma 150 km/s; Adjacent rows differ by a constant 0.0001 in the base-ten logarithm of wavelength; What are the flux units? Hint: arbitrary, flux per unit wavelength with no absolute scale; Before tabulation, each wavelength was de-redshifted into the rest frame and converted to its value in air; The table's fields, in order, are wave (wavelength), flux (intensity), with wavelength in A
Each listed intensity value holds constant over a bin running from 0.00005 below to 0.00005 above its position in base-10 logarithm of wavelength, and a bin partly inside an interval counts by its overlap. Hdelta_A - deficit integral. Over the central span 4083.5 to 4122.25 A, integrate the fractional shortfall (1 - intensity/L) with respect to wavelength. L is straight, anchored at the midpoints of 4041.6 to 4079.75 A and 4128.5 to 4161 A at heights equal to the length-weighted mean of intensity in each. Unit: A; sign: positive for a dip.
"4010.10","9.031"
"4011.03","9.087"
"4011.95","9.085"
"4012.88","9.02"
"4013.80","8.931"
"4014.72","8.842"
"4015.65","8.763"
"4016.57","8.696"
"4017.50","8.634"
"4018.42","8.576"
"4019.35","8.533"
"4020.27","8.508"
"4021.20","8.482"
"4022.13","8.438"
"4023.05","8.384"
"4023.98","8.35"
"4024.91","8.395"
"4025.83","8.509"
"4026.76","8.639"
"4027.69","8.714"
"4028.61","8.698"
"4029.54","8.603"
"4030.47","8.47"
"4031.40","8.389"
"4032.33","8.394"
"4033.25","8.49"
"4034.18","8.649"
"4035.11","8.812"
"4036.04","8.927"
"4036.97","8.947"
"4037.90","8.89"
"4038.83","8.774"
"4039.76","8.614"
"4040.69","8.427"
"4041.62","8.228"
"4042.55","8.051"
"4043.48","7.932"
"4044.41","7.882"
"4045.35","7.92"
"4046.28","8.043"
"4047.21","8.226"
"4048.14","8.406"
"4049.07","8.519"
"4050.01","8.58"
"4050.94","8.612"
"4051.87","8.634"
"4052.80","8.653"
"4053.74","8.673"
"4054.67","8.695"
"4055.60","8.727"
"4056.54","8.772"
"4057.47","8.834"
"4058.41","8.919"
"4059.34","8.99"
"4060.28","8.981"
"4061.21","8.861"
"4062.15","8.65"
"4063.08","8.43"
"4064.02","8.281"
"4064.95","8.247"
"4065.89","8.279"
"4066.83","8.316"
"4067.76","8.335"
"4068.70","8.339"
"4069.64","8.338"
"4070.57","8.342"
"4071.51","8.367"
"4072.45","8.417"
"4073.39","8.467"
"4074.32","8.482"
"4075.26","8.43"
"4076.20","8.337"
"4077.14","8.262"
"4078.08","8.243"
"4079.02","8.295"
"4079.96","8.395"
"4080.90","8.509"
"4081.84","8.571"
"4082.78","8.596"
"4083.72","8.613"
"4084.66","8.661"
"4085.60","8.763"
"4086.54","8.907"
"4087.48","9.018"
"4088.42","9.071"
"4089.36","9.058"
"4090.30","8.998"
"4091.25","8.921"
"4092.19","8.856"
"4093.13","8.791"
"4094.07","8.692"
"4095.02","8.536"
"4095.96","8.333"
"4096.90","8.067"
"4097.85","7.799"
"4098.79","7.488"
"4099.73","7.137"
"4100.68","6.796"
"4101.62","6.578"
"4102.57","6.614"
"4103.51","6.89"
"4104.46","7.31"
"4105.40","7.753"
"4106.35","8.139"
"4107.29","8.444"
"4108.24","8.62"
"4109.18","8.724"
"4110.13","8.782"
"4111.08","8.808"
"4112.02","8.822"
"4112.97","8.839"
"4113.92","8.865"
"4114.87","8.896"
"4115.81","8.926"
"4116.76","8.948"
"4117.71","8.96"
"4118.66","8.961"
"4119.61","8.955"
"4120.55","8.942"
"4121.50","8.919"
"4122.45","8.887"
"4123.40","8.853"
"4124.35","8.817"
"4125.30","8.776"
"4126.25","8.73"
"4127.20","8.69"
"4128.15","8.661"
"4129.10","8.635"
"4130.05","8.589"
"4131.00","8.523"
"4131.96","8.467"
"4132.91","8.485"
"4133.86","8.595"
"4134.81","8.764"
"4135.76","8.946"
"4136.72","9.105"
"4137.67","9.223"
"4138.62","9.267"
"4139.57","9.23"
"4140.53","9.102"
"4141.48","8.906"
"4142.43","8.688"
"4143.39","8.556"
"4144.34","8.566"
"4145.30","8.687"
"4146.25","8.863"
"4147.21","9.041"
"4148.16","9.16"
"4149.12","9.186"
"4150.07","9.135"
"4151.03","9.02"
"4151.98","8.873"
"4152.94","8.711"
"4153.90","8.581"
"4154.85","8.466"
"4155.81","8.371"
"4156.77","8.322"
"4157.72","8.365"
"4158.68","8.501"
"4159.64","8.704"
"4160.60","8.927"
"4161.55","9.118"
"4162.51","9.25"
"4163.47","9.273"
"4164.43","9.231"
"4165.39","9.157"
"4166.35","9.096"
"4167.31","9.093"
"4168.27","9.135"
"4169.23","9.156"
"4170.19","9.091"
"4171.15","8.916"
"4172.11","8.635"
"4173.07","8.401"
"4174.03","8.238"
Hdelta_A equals 0.8 A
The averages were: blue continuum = 8.44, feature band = 8.42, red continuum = 8.78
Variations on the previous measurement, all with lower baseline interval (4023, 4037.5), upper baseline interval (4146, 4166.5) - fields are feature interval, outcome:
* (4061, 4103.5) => 1.9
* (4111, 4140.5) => -0.1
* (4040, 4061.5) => 0.3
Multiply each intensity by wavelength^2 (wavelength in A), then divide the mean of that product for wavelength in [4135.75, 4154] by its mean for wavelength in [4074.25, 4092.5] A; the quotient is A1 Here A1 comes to 1.1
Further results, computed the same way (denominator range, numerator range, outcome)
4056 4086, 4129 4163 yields 1.07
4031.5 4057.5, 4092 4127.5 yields 1.02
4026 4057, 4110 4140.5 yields 1.08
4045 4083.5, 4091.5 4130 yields 1.01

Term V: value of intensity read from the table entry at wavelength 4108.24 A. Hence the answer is 8.62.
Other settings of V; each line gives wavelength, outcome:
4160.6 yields 8.927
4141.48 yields 8.906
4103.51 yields 6.89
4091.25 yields 8.921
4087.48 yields 9.018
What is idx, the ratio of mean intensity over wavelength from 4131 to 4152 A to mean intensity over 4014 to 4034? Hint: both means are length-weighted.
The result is 1.0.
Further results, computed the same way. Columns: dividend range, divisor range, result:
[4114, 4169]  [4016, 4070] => 1.04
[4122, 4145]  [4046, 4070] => 1.03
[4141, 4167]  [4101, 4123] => 1.05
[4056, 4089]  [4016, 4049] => 1.01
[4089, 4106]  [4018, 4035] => 0.93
